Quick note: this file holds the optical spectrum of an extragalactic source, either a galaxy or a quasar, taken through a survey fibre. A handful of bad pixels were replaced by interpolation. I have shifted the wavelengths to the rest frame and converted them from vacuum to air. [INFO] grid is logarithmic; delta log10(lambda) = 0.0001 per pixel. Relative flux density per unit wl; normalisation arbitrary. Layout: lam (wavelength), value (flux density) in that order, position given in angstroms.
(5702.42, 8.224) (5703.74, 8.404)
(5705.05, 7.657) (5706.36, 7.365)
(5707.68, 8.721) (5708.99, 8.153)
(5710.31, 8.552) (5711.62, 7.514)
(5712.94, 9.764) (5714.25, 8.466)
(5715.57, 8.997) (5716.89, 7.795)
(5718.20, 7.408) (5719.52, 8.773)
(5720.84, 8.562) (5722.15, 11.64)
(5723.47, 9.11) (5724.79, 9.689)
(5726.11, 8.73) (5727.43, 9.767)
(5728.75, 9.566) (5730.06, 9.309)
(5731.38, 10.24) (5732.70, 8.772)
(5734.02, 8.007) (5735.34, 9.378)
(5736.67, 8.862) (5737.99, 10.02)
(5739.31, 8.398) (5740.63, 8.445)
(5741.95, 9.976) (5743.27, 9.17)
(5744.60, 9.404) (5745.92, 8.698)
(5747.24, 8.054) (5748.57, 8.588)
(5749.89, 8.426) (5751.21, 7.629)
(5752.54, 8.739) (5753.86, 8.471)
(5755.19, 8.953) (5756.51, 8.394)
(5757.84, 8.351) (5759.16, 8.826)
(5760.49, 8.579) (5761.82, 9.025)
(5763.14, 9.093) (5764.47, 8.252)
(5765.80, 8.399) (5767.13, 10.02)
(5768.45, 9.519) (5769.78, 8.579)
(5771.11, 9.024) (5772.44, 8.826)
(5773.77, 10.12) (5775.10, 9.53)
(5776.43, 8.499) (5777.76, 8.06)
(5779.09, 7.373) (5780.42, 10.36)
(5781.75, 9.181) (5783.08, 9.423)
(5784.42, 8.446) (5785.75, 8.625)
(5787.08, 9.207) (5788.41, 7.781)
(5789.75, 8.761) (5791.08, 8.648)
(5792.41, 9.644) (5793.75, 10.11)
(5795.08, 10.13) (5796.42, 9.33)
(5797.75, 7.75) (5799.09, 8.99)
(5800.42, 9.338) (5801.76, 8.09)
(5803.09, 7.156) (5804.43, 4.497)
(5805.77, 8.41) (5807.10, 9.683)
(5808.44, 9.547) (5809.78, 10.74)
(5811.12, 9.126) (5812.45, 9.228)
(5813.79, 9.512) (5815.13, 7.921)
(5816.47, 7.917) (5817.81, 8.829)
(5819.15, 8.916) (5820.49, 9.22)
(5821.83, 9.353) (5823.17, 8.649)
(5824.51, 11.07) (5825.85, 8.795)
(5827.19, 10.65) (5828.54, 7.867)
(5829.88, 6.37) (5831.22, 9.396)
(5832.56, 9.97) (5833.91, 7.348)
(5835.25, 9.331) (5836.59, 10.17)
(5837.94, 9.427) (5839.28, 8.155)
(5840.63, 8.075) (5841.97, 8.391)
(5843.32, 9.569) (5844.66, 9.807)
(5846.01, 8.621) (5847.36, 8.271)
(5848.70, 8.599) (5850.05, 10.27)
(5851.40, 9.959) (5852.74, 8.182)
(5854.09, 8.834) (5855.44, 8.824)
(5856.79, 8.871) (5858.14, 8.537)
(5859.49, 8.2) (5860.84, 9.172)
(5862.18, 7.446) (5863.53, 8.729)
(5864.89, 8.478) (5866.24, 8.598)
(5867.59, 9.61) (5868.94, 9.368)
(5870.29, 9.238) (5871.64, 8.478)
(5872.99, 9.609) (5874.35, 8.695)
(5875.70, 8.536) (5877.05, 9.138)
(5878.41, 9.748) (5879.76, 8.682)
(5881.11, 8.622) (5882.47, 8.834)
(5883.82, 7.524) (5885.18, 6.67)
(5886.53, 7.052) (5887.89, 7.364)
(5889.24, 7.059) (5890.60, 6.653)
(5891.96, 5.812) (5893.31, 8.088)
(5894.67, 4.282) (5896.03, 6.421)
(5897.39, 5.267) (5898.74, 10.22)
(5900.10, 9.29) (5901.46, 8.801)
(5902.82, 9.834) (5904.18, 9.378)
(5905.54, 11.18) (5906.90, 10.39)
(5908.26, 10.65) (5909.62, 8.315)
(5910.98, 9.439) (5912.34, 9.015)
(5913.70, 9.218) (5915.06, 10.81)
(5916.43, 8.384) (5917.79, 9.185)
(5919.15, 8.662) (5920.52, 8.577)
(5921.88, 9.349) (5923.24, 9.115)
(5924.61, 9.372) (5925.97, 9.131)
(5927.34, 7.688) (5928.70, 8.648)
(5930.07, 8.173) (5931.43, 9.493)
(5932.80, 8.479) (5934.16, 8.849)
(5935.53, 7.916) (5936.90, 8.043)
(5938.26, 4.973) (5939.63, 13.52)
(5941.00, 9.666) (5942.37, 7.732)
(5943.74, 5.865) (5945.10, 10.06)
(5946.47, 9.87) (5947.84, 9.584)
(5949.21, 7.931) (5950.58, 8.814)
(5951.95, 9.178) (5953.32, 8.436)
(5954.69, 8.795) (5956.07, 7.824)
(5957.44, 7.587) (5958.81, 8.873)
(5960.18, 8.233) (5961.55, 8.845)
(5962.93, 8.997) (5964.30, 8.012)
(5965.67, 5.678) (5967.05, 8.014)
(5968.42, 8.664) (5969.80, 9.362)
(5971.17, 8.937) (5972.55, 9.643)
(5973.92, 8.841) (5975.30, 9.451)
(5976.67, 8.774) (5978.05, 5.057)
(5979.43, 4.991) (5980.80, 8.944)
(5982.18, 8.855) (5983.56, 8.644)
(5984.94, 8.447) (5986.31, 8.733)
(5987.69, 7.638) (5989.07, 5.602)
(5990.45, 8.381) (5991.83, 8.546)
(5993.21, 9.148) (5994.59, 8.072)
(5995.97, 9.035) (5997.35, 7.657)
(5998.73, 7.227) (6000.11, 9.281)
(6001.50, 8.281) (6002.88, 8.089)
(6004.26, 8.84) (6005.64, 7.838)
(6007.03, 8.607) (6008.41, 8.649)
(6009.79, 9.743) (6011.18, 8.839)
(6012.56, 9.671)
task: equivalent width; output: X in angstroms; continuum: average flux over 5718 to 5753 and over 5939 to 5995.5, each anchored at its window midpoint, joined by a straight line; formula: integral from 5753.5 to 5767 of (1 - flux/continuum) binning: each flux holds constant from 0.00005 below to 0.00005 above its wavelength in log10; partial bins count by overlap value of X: 0.4 angstroms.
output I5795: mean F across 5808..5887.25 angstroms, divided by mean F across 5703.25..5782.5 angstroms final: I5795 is 1.0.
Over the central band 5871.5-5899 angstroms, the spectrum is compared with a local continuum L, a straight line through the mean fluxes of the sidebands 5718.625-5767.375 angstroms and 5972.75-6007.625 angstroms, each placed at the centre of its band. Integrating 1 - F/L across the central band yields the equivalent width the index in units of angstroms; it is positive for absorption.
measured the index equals 2.6 angstroms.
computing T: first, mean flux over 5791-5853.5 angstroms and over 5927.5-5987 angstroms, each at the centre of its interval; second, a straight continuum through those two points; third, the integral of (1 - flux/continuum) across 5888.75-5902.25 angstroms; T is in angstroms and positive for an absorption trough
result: 2.3 angstroms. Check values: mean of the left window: 8.92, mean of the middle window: 7.21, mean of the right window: 8.45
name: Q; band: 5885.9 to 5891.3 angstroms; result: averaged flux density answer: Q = 7.02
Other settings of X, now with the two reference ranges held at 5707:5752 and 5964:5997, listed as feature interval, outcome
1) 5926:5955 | -1.4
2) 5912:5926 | -1.4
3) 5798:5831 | -0.4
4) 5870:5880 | -0.7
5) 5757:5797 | -1.1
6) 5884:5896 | 2.5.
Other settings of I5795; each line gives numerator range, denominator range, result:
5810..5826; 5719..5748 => 0.99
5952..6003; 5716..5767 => 0.92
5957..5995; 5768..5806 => 0.94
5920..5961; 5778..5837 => 0.98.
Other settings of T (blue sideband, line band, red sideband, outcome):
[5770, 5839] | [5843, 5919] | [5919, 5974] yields 0.98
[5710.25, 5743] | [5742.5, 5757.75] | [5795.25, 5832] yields 0.64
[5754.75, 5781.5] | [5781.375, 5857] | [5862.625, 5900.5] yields -3.37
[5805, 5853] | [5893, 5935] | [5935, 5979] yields -0.90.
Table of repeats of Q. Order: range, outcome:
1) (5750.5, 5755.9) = 8.45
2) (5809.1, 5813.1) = 9.71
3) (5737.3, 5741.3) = 8.97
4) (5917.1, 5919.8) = 8.94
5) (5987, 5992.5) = 7.53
